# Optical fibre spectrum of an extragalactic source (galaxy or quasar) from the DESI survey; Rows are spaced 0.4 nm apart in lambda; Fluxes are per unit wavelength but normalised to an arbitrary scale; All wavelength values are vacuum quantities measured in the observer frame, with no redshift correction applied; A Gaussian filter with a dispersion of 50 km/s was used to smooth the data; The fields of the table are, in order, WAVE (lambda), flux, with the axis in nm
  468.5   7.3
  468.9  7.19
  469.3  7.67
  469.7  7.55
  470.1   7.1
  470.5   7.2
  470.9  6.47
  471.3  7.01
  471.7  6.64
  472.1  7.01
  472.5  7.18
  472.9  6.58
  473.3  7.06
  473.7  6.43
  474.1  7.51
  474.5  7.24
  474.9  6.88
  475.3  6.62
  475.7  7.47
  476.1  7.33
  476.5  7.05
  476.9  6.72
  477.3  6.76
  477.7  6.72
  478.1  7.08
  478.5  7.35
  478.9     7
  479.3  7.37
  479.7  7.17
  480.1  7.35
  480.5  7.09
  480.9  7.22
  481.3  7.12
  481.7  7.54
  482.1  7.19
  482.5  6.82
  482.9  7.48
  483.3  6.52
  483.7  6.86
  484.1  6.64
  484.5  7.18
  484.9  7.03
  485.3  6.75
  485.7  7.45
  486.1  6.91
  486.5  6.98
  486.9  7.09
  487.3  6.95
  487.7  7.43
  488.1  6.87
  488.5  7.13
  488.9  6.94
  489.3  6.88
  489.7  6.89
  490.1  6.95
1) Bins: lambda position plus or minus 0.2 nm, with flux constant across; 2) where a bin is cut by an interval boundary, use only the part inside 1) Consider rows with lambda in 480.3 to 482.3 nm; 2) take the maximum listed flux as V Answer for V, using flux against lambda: 7.54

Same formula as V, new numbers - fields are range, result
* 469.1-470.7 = 7.67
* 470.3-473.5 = 7.2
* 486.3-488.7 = 7.43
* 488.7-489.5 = 6.94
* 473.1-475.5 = 7.51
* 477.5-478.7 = 7.35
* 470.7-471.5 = 7.01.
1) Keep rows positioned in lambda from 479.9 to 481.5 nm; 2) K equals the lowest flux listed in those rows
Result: 7.09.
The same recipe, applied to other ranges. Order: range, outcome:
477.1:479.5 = 6.72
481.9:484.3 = 6.52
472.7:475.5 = 6.43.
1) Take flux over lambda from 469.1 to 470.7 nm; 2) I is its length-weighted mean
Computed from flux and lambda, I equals 7.38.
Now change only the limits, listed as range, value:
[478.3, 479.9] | 7.22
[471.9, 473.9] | 6.85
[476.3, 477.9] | 6.81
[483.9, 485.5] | 6.9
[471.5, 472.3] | 6.82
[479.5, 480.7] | 7.2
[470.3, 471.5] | 6.89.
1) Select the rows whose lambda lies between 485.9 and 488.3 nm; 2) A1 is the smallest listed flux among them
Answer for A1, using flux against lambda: 6.87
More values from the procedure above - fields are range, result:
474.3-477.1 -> 6.62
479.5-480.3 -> 7.17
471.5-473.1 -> 6.58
